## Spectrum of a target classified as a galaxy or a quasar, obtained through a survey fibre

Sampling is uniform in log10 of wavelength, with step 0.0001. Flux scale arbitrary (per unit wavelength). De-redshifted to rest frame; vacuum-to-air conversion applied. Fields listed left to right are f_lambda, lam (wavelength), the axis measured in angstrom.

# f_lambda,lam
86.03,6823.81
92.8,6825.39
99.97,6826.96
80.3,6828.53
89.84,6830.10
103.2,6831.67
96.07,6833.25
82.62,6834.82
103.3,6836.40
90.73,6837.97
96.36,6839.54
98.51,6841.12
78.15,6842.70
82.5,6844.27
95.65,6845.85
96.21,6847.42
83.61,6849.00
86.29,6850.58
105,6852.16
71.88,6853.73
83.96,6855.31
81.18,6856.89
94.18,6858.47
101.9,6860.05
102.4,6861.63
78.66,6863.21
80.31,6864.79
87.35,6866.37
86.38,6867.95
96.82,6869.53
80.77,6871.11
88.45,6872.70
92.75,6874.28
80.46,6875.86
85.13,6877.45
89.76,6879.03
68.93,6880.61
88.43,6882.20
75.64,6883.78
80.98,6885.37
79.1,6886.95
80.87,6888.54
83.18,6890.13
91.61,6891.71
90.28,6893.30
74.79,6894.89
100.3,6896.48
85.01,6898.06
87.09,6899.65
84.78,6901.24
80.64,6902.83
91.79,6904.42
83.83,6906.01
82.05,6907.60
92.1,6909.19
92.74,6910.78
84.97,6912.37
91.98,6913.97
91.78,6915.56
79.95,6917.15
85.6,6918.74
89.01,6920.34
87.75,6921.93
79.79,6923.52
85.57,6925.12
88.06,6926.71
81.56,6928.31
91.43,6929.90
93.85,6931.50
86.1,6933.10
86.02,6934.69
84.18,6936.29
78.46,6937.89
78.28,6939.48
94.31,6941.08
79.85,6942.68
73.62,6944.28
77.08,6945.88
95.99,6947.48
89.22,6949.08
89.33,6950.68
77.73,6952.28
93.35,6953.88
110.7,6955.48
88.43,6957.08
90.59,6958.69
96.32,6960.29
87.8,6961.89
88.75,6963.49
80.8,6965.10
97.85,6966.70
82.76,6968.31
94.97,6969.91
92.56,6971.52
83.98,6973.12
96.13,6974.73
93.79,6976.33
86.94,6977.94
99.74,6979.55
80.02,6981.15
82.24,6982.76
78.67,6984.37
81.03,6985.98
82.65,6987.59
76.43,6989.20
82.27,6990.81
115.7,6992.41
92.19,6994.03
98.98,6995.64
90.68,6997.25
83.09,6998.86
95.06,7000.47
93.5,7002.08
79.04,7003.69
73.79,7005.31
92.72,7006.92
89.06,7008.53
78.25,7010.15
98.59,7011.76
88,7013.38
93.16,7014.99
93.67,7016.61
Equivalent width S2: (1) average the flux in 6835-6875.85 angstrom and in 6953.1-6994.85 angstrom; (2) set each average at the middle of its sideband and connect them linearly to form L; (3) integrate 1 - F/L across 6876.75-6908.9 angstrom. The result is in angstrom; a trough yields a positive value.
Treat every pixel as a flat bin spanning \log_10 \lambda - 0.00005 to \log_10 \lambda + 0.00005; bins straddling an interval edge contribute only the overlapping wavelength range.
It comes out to 1.9 angstrom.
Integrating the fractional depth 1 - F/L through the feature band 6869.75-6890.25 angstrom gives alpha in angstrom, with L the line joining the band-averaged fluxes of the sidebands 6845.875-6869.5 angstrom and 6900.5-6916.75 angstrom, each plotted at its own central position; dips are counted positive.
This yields 1.2 angstrom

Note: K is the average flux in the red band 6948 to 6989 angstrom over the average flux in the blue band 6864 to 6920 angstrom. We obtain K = 1.0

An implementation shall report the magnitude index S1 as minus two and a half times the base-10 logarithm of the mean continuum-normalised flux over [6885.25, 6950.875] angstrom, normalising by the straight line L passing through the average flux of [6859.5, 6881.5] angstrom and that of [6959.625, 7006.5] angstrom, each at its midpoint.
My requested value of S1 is 0.02 mag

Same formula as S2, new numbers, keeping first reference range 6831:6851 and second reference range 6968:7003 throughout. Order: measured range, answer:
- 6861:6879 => 0.81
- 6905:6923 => 0.63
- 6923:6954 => 1.74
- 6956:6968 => -0.07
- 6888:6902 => 0.67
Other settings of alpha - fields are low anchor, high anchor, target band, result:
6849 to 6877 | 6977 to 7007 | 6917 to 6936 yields 0.30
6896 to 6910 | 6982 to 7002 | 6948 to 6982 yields -0.96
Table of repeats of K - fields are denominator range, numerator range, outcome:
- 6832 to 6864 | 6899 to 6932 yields 0.96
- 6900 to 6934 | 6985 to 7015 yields 1.02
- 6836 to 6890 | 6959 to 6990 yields 1.00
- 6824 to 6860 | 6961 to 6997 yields 0.98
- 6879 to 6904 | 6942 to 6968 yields 1.06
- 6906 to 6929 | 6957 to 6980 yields 1.05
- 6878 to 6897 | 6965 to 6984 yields 1.07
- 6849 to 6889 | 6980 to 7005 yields 1.02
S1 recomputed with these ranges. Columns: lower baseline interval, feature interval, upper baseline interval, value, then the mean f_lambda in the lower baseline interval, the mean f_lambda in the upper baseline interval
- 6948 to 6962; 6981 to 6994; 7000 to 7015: 0.046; 91.8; 87.7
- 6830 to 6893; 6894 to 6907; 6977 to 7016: 0.025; 88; 88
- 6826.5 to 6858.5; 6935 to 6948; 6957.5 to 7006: 0.083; 90.3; 88.6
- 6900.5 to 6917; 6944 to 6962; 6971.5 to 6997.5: -0.017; 87.4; 88.9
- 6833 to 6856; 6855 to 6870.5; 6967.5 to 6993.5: 0.004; 90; 88.1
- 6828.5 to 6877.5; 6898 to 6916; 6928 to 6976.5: 0.018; 89.6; 88.3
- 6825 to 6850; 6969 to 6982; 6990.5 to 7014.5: -0.005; 91.8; 90.3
